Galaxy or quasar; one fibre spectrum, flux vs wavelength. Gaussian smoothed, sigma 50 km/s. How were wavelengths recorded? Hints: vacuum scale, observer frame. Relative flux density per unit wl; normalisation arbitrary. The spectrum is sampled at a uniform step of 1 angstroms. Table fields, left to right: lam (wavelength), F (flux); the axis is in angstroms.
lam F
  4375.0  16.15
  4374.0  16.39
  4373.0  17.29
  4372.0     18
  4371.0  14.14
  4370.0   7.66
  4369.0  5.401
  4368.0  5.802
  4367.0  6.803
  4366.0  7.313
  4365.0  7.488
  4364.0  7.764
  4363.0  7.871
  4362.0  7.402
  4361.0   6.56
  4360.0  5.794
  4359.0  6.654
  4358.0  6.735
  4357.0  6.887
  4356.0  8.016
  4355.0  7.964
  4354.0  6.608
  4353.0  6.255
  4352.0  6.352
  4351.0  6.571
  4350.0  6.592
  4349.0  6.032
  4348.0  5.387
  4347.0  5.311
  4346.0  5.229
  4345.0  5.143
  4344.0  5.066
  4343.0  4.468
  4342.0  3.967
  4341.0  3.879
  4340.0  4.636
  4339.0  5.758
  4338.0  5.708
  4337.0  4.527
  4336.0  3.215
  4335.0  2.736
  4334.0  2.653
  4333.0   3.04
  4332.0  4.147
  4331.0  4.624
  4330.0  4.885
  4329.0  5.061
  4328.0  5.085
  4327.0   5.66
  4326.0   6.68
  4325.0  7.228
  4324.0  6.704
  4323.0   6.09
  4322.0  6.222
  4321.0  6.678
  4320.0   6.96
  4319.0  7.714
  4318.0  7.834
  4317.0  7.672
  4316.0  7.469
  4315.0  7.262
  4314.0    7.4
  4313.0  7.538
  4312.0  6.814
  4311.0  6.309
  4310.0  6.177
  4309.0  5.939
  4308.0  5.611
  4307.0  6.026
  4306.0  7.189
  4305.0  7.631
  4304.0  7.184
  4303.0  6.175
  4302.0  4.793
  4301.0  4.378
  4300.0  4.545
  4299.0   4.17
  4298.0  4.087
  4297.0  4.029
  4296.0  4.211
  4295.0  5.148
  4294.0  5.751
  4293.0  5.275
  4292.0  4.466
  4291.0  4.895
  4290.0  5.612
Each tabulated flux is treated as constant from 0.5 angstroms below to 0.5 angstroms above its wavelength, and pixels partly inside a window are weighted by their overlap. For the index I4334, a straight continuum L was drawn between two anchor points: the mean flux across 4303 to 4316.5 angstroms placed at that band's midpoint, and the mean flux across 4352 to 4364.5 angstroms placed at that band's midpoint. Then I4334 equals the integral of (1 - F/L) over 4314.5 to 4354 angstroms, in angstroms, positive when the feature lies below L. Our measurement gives 7.6 angstroms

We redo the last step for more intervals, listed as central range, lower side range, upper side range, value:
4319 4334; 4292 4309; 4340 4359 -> 0.1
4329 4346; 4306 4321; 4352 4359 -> 6.4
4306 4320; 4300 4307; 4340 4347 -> -2.9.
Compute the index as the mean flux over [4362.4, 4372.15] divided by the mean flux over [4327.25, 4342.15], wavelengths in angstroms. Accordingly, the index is 1.98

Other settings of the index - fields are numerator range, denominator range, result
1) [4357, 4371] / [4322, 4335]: 1.40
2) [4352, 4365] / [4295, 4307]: 1.32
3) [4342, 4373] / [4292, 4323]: 1.18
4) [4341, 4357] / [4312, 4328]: 0.85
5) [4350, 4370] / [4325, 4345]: 1.49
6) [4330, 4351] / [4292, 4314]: 0.82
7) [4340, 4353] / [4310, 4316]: 0.76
